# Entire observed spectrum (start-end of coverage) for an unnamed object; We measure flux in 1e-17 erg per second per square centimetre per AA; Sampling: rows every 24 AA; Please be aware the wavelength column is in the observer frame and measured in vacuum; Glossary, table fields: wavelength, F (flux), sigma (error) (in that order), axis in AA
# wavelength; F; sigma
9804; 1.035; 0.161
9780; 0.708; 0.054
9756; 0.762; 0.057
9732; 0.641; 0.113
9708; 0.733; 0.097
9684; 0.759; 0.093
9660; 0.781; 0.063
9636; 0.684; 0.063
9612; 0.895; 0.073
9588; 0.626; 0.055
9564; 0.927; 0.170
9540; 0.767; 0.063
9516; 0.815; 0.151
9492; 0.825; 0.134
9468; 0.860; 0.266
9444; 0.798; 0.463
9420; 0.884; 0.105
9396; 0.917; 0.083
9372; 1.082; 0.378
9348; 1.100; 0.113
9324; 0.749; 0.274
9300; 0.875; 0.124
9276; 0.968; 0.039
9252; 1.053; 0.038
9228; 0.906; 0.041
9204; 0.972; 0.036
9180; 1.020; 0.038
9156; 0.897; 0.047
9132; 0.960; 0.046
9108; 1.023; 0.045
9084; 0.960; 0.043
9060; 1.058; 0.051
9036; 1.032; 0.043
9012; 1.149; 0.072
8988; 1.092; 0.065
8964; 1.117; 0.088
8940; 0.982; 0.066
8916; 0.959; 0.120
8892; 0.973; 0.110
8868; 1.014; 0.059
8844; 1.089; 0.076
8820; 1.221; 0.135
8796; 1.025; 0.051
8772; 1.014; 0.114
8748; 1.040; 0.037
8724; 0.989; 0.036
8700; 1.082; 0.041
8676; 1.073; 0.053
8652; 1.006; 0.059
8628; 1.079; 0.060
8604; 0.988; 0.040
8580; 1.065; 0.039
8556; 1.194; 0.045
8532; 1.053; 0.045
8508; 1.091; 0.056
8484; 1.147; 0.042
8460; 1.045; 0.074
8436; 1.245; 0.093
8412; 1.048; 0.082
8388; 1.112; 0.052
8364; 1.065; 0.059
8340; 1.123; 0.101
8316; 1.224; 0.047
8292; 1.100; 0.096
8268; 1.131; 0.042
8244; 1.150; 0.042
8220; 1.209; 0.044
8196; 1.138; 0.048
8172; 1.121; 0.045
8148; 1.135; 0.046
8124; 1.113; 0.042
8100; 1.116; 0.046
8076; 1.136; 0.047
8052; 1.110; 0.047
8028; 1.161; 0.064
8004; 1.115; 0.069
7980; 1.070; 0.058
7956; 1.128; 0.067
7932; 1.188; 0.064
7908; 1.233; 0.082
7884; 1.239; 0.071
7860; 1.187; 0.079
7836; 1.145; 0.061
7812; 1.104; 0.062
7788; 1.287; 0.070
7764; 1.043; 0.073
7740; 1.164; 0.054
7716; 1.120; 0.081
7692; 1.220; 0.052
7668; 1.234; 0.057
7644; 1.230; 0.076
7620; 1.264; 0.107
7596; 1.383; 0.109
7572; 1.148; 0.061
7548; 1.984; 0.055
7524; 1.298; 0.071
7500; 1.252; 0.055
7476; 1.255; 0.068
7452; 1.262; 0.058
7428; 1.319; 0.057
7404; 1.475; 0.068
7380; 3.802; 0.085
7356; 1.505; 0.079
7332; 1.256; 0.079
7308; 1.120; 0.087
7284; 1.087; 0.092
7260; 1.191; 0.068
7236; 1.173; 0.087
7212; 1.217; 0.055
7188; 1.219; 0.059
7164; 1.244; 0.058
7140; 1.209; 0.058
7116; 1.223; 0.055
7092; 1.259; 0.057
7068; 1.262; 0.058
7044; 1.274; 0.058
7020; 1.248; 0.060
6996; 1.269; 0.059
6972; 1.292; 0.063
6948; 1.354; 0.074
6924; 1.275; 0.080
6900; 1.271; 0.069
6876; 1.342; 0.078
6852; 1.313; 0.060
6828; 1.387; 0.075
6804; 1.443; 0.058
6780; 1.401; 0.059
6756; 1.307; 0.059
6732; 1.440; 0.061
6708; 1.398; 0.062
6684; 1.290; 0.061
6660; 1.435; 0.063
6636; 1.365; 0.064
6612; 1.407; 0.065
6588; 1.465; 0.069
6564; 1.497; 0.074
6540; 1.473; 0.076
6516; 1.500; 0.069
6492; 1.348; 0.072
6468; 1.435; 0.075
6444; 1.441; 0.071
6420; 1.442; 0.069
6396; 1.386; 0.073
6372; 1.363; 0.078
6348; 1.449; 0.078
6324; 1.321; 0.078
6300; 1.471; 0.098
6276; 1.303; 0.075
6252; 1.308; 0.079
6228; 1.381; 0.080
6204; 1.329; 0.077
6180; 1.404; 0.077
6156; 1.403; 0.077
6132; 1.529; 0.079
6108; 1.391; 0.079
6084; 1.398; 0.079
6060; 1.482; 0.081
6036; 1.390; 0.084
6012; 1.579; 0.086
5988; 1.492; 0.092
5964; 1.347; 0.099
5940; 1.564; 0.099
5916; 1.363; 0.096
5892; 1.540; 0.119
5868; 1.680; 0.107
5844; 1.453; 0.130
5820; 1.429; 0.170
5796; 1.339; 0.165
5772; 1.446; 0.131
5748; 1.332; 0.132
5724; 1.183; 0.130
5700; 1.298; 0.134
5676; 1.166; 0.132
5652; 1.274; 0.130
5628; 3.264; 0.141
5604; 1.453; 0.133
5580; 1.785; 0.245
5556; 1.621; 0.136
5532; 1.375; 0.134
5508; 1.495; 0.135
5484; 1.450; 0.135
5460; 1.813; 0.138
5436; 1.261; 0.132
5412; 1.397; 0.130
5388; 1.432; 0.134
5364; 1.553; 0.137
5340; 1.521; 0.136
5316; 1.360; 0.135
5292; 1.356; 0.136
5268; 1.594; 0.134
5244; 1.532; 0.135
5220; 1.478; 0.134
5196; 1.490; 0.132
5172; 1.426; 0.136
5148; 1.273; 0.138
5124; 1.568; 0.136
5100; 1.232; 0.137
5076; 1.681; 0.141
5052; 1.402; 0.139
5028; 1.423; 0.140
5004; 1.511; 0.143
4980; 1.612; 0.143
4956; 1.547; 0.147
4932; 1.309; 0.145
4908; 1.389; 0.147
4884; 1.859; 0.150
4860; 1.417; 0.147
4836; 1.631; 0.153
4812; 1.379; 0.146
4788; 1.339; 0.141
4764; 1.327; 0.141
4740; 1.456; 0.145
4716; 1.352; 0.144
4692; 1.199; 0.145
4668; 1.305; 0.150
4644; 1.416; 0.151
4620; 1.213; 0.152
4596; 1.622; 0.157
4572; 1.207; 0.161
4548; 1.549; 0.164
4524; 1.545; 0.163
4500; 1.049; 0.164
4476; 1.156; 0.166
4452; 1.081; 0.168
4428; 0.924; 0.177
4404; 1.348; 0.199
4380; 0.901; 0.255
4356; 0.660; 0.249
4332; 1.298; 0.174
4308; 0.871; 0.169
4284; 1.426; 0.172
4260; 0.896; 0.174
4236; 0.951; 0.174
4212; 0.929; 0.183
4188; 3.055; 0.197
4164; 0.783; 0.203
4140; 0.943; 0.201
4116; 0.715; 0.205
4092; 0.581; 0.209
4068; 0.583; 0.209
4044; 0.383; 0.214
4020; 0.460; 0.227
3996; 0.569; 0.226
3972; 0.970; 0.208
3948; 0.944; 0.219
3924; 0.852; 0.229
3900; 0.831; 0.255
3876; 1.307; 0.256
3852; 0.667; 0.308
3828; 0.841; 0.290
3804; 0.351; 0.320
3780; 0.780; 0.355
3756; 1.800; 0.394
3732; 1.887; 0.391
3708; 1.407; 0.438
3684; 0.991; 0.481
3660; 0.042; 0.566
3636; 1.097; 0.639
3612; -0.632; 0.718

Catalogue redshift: 0.12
